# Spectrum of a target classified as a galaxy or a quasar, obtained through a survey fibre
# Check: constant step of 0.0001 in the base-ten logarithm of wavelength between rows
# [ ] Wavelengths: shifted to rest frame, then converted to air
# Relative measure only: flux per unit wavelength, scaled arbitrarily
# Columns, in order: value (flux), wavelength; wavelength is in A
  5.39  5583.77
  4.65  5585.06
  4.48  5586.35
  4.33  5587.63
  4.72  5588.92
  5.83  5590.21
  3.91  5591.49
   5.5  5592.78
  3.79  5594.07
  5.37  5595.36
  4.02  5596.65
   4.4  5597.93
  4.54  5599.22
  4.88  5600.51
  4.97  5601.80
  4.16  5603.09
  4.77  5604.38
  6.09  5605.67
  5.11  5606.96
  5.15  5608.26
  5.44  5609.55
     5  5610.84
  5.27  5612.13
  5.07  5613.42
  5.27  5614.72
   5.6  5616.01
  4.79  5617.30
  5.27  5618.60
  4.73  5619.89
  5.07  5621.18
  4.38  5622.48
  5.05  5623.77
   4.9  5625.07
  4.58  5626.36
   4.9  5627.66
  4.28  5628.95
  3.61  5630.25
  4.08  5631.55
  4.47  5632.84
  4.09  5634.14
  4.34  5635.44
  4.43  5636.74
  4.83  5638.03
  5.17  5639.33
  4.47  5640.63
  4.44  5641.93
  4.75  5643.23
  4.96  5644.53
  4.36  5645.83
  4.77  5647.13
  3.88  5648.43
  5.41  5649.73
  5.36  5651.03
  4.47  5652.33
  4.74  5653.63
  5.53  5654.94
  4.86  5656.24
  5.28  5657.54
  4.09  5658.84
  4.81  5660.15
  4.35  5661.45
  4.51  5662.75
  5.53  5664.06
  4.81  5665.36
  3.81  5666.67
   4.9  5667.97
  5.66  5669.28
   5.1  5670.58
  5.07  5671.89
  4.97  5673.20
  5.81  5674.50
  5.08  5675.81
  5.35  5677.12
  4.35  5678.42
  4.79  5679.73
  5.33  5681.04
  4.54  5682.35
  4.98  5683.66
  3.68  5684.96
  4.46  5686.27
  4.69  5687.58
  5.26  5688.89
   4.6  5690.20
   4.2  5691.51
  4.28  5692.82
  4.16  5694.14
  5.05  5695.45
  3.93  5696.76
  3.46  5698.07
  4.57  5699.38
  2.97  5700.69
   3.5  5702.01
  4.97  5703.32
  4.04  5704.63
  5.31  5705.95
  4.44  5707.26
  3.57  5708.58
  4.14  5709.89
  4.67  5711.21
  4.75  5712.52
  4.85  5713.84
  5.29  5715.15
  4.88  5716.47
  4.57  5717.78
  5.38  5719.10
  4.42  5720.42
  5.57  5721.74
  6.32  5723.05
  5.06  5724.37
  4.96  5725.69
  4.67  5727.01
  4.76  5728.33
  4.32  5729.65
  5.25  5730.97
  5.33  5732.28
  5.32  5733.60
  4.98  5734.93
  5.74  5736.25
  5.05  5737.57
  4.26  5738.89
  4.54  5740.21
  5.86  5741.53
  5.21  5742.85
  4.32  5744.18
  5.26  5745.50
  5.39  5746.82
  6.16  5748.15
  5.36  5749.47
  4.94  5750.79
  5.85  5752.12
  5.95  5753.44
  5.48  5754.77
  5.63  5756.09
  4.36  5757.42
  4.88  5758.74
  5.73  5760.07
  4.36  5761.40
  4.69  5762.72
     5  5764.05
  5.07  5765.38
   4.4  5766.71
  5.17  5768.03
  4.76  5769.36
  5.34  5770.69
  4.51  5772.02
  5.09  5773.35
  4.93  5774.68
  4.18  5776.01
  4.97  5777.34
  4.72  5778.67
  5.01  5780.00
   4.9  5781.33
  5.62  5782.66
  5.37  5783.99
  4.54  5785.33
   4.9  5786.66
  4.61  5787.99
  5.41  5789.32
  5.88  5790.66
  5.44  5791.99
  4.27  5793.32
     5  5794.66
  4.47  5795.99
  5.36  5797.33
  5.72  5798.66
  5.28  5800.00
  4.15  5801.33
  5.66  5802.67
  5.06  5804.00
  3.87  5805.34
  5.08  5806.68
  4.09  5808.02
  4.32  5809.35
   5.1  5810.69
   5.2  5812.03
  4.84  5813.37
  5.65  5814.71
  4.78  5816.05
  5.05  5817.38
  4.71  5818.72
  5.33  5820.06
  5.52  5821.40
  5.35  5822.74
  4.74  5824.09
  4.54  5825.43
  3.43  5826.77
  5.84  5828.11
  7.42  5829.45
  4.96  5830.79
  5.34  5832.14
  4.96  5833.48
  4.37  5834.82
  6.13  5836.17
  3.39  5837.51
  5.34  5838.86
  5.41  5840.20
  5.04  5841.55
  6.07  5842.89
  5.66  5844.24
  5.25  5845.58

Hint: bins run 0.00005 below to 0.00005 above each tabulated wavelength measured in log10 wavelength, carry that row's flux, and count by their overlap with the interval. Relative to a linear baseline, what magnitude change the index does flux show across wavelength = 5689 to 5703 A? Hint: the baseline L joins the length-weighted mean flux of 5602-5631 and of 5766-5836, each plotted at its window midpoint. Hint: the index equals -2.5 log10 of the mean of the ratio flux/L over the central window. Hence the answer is 0.196 mag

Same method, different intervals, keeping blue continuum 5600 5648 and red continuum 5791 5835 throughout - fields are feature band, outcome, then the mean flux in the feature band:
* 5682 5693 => 0.08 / 4.53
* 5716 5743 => -0.03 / 5.07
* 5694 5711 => 0.17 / 4.18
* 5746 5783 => -0.03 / 5.08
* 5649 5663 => -0.01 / 4.86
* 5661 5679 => -0.03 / 4.96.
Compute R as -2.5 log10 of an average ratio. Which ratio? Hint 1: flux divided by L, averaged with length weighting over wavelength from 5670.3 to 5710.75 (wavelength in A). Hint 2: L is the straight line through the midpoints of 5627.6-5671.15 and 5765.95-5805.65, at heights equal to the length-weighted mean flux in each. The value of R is 0.054 mag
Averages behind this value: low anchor 4.68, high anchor 4.96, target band 4.53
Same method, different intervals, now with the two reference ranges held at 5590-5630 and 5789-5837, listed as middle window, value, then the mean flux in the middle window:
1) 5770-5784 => 0.017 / 4.95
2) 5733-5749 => -0.038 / 5.17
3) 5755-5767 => 0.016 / 4.94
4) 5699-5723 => 0.085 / 4.59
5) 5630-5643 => 0.111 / 4.43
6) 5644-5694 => 0.030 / 4.8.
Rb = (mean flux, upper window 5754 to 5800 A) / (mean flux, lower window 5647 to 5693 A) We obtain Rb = 1.04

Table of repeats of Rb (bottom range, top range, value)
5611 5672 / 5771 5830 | 1.05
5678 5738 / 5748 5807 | 1.08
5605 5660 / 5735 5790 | 1.05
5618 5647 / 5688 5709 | 0.93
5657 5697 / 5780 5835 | 1.06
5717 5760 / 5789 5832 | 0.98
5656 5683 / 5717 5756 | 1.06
